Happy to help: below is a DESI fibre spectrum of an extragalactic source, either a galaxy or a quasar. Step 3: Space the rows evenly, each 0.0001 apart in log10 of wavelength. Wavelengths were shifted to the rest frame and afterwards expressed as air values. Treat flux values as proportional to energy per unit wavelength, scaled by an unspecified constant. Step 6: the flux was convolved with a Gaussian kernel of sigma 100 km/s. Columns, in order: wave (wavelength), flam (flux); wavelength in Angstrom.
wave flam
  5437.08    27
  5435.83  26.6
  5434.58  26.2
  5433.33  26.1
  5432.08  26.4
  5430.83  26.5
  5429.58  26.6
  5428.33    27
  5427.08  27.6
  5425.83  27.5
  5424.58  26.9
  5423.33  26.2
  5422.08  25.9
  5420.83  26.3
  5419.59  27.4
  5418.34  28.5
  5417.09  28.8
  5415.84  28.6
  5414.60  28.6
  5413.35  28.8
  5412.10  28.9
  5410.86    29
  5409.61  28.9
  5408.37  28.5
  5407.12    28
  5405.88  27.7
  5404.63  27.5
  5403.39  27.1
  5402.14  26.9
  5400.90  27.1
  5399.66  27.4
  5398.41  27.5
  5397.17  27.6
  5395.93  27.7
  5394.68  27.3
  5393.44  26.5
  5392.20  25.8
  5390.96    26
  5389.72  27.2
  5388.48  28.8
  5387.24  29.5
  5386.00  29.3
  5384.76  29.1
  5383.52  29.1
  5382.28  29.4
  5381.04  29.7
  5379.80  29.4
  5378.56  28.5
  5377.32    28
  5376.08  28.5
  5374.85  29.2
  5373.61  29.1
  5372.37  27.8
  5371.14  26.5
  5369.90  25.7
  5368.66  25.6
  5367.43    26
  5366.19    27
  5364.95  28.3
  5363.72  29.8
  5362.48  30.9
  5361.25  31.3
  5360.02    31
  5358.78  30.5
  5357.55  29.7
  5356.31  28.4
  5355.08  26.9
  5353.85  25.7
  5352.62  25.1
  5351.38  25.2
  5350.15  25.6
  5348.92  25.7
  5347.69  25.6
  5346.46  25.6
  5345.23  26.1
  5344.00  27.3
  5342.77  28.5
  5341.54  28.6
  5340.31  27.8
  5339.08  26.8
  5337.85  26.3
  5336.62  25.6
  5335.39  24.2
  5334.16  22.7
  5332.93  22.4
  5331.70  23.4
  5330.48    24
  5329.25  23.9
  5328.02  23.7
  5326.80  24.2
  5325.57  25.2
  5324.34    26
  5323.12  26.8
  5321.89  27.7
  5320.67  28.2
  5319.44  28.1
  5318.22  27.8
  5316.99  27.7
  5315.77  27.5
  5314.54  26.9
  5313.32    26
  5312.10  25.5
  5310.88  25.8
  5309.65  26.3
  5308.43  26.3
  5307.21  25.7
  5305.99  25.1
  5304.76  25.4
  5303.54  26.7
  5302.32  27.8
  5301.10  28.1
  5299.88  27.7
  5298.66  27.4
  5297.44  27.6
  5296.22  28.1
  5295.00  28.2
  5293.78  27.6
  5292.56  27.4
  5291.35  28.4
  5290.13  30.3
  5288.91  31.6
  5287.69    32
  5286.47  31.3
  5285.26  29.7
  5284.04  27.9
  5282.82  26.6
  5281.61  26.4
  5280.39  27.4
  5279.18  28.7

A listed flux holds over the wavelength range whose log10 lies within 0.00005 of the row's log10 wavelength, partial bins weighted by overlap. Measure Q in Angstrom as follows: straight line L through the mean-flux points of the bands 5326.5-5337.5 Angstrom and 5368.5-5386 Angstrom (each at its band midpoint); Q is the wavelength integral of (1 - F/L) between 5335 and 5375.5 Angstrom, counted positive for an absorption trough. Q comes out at -2.0 Angstrom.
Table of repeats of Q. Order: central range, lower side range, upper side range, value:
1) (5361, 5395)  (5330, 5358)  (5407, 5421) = -1.26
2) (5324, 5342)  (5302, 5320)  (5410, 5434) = 1.21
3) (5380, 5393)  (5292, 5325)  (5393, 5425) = -0.41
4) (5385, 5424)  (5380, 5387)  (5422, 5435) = 0.47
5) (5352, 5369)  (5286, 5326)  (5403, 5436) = -0.52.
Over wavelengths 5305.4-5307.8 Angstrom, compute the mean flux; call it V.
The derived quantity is 25.4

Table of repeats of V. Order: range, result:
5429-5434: 26.4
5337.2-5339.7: 26.5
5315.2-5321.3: 27.9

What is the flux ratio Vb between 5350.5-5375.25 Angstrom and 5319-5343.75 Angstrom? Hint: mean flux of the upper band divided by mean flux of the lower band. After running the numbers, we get 1.09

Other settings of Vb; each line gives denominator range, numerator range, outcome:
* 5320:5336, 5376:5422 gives 1.13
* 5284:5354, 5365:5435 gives 1.04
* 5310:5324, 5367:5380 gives 1.02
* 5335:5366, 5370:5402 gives 1.02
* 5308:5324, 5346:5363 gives 1.03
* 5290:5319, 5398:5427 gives 1.02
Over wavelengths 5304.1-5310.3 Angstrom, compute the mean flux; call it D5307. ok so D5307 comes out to 25.7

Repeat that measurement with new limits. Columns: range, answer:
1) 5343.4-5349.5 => 26.1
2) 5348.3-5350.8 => 25.7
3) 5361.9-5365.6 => 29.6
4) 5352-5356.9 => 26.5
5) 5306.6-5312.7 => 25.9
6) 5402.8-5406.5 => 27.4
